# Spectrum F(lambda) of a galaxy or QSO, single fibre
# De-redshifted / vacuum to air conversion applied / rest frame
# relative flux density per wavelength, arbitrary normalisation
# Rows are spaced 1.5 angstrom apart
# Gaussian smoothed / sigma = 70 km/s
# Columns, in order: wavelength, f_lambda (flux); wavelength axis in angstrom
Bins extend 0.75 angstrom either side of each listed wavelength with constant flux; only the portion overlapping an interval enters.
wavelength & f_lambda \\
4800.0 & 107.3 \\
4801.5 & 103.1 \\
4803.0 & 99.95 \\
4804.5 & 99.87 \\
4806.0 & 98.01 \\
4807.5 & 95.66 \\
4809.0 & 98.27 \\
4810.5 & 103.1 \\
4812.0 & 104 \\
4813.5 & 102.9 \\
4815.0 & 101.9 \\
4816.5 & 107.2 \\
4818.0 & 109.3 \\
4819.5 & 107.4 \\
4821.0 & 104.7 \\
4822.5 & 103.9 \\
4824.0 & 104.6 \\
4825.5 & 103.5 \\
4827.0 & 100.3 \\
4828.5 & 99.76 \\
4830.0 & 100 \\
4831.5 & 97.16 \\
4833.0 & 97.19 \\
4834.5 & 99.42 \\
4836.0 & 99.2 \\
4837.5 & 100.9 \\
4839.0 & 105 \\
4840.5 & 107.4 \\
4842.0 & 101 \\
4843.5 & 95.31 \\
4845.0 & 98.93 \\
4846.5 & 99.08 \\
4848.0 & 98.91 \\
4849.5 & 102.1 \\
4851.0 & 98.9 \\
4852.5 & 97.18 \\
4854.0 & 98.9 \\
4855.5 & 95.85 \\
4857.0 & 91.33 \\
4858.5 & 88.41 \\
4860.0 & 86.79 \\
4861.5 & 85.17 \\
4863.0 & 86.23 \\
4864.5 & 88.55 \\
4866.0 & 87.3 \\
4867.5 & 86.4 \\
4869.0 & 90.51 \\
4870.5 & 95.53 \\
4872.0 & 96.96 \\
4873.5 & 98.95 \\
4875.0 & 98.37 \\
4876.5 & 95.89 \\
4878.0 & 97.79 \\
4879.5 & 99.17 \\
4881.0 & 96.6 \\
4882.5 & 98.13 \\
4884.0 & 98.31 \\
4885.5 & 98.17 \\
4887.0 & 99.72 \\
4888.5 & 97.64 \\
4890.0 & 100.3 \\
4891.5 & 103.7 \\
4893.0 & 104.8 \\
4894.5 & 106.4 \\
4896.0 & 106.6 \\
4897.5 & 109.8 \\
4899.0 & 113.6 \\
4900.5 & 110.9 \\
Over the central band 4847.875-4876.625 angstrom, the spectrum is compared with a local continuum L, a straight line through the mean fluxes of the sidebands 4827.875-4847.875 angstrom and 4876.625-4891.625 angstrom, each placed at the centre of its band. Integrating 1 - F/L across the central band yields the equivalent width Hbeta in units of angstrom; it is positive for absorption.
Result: 1.7 angstrom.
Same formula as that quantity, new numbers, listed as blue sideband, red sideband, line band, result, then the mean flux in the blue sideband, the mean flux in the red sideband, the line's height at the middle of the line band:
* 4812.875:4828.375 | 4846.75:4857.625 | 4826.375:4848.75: 0.2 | 104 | 97.7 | 101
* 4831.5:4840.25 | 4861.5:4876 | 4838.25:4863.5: 0.1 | 100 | 91.8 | 96.5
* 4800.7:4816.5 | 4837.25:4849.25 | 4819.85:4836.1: 0.0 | 101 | 101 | 101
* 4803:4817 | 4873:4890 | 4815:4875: 1.1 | 101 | 98.2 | 99.6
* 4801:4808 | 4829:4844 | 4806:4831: -0.7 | 99.3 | 100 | 99.8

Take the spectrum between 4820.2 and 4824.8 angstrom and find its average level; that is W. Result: 104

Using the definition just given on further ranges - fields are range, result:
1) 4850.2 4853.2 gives 98.1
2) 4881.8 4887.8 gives 98.6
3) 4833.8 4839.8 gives 101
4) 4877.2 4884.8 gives 98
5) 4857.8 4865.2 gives 87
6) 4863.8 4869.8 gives 88.2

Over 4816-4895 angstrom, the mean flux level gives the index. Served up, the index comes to 98.3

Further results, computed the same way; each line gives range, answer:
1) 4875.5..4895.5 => 99.8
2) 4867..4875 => 94.3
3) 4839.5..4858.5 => 98.4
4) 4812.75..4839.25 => 102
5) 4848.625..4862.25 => 93.9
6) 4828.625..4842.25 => 101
